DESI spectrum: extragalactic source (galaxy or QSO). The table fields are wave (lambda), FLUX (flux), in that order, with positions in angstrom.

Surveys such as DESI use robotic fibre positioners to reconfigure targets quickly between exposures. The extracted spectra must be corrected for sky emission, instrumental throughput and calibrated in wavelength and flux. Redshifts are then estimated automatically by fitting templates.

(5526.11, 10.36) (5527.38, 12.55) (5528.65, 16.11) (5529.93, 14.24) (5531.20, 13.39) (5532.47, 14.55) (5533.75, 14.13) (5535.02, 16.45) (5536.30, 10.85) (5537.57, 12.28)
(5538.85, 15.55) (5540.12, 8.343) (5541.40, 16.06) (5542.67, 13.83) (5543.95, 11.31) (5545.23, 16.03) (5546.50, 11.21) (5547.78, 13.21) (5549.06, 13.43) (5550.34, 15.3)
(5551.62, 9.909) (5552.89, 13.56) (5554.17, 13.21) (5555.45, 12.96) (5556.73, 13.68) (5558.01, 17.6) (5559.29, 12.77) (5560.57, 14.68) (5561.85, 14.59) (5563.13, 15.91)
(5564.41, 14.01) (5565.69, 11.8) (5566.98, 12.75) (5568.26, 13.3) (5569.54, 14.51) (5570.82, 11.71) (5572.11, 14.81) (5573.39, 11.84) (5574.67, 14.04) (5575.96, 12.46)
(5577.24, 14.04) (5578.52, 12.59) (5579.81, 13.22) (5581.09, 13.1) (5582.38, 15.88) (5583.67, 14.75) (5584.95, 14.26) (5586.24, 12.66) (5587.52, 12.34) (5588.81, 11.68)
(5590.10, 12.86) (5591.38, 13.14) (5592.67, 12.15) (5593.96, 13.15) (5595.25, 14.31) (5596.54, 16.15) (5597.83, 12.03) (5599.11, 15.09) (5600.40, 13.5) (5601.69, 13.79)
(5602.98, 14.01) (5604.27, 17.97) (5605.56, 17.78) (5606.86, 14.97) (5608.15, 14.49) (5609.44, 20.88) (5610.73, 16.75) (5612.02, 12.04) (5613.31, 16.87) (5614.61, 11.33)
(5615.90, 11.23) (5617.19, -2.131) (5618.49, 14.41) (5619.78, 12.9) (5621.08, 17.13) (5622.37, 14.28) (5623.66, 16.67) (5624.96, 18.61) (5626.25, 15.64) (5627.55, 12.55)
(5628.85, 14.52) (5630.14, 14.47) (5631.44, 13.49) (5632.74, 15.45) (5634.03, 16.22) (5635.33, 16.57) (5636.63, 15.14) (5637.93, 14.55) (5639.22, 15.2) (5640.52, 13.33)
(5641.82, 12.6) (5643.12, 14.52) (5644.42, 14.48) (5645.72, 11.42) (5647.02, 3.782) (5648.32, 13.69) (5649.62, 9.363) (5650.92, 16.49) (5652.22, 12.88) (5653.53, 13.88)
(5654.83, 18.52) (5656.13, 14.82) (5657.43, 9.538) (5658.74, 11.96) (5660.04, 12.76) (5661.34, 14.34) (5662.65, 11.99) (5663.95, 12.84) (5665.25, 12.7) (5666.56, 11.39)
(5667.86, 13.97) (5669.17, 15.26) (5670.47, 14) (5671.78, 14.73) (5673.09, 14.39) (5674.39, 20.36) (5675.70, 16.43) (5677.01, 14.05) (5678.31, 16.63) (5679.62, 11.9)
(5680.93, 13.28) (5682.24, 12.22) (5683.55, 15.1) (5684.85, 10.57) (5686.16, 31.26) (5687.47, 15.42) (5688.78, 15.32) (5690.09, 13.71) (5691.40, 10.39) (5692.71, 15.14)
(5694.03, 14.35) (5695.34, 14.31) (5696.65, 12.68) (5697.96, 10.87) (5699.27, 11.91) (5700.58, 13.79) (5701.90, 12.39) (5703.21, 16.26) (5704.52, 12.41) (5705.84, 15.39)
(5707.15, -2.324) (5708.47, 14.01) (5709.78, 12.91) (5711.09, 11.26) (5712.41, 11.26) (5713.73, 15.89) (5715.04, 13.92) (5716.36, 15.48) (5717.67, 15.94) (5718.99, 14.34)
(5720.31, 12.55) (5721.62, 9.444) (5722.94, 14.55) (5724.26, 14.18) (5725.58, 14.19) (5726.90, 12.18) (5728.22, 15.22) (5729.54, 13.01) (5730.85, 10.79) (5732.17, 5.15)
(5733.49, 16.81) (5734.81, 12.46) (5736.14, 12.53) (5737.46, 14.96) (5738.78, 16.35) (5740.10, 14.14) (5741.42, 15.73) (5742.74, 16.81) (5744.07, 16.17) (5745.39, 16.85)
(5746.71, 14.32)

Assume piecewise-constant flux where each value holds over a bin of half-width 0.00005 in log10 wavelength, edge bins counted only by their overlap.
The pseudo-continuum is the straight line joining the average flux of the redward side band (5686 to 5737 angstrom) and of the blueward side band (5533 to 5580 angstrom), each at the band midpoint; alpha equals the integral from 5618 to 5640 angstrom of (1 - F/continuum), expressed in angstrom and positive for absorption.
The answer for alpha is -3.0 angstrom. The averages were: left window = 13.5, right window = 13.2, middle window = 15.2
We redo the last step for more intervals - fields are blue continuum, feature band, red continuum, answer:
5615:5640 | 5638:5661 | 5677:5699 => 2.0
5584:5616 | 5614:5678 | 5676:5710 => 1.4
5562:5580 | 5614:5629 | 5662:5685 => 0.7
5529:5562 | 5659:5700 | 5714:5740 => -2.6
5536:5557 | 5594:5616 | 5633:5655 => -2.6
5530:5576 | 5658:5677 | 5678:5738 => -0.9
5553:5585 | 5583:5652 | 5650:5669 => -1.5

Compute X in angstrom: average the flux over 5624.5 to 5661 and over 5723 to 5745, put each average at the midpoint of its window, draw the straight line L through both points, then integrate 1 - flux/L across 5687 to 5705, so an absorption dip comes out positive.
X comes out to 0.4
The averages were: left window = 13.8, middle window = 13.5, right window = 13.8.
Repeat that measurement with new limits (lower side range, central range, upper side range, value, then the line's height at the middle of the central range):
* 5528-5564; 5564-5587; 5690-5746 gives 0.4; 13.7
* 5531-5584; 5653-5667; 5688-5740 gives 0.0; 13.2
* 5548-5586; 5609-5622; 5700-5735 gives 0.3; 13.4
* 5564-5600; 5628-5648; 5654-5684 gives 0.1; 13.8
